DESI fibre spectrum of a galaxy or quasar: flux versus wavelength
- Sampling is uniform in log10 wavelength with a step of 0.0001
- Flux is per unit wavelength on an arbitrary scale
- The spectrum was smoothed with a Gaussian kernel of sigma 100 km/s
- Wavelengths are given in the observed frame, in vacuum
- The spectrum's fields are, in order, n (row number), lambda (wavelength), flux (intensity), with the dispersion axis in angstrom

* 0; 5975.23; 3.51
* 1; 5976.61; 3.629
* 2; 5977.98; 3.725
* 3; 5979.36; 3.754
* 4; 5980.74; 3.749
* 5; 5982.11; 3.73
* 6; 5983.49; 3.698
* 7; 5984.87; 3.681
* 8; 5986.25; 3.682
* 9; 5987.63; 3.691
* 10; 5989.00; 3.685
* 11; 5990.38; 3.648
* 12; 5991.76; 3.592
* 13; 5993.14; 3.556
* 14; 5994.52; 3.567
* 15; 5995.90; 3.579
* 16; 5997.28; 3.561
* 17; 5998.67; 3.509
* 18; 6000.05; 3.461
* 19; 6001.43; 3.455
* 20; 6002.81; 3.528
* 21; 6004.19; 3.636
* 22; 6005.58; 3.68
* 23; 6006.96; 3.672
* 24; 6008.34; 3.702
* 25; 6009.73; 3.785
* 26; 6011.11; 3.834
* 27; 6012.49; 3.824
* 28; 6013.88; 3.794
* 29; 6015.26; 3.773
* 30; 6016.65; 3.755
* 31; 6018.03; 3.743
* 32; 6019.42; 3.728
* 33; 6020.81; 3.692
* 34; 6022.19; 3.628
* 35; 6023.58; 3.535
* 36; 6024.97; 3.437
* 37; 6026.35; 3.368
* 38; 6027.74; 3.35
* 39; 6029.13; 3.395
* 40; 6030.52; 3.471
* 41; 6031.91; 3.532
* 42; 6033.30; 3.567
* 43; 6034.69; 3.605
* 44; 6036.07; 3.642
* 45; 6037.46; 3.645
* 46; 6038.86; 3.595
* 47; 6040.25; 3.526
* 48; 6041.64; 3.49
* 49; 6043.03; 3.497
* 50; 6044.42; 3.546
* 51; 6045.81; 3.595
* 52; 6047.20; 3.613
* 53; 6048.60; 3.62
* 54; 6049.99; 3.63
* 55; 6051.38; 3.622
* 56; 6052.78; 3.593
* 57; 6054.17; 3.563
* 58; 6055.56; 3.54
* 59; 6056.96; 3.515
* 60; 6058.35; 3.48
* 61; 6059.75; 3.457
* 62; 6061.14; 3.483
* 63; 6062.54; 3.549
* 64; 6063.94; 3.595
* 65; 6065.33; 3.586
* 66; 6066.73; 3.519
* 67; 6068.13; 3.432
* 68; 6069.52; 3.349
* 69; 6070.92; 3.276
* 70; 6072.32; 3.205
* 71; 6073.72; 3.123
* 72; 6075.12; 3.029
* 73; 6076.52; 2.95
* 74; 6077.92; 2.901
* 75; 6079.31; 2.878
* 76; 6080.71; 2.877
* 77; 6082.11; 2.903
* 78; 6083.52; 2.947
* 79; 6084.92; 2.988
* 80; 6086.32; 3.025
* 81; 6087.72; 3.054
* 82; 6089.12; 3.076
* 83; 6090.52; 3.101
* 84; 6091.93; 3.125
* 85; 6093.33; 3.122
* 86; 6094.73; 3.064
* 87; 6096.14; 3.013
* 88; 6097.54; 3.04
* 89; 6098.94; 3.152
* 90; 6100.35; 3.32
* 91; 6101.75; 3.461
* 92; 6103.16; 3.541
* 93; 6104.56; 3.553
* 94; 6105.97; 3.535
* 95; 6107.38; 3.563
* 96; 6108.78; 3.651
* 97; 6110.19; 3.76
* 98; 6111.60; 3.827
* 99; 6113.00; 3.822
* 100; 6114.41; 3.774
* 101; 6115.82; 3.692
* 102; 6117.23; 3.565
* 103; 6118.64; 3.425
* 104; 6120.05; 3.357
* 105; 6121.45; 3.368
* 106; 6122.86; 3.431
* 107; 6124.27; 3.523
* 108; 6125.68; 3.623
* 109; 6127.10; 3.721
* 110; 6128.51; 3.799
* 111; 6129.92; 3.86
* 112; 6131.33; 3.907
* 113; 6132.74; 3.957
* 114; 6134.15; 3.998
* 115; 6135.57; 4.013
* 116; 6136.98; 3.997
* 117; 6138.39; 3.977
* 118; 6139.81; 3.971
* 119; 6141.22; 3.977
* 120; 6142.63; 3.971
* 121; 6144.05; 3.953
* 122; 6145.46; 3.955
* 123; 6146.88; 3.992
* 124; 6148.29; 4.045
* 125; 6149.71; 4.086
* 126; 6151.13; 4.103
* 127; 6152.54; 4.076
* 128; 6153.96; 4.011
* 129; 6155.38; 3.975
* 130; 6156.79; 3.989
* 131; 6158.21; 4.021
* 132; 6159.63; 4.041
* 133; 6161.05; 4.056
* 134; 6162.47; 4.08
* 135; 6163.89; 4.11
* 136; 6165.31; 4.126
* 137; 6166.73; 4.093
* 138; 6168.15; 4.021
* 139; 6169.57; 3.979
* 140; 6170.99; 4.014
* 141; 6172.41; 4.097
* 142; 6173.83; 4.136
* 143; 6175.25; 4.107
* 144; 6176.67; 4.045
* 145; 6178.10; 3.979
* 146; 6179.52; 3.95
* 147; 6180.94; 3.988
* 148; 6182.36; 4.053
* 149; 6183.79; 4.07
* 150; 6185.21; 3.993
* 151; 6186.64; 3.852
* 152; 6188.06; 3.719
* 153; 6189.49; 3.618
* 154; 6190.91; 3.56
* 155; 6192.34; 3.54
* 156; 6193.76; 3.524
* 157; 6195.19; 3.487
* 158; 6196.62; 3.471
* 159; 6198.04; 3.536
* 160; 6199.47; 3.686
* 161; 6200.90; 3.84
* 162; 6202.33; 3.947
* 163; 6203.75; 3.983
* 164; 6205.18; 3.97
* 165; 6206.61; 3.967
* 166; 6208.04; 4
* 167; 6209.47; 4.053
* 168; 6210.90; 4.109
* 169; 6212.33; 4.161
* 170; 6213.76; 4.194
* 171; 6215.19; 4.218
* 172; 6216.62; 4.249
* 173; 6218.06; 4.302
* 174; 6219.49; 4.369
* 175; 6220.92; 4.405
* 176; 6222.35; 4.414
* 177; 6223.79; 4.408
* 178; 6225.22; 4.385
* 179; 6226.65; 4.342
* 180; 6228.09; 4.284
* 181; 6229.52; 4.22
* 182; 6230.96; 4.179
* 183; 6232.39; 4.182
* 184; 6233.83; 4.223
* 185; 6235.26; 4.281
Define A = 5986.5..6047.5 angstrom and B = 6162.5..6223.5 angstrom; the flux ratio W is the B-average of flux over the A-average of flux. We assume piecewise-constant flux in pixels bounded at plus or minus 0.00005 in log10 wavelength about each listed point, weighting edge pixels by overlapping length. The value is 1.1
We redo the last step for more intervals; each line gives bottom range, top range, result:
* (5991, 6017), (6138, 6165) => 1.10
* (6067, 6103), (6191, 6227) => 1.29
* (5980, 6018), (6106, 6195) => 1.06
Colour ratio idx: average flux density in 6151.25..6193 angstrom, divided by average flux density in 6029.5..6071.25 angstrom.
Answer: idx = 1.12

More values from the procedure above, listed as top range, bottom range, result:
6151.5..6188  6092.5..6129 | 1.16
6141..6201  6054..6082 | 1.19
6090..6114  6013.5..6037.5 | 0.95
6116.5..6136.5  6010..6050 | 1.02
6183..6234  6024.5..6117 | 1.18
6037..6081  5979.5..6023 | 0.93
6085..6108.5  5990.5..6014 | 0.89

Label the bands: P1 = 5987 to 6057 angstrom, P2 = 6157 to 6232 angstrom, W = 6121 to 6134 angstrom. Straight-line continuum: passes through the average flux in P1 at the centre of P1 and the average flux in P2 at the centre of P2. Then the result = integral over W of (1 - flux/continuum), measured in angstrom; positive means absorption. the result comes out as 0.5 angstrom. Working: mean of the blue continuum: 3.6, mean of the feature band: 3.71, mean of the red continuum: 4.02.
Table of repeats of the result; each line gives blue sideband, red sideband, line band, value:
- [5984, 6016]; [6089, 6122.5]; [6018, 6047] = 0.2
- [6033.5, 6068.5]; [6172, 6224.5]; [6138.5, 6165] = -1.3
